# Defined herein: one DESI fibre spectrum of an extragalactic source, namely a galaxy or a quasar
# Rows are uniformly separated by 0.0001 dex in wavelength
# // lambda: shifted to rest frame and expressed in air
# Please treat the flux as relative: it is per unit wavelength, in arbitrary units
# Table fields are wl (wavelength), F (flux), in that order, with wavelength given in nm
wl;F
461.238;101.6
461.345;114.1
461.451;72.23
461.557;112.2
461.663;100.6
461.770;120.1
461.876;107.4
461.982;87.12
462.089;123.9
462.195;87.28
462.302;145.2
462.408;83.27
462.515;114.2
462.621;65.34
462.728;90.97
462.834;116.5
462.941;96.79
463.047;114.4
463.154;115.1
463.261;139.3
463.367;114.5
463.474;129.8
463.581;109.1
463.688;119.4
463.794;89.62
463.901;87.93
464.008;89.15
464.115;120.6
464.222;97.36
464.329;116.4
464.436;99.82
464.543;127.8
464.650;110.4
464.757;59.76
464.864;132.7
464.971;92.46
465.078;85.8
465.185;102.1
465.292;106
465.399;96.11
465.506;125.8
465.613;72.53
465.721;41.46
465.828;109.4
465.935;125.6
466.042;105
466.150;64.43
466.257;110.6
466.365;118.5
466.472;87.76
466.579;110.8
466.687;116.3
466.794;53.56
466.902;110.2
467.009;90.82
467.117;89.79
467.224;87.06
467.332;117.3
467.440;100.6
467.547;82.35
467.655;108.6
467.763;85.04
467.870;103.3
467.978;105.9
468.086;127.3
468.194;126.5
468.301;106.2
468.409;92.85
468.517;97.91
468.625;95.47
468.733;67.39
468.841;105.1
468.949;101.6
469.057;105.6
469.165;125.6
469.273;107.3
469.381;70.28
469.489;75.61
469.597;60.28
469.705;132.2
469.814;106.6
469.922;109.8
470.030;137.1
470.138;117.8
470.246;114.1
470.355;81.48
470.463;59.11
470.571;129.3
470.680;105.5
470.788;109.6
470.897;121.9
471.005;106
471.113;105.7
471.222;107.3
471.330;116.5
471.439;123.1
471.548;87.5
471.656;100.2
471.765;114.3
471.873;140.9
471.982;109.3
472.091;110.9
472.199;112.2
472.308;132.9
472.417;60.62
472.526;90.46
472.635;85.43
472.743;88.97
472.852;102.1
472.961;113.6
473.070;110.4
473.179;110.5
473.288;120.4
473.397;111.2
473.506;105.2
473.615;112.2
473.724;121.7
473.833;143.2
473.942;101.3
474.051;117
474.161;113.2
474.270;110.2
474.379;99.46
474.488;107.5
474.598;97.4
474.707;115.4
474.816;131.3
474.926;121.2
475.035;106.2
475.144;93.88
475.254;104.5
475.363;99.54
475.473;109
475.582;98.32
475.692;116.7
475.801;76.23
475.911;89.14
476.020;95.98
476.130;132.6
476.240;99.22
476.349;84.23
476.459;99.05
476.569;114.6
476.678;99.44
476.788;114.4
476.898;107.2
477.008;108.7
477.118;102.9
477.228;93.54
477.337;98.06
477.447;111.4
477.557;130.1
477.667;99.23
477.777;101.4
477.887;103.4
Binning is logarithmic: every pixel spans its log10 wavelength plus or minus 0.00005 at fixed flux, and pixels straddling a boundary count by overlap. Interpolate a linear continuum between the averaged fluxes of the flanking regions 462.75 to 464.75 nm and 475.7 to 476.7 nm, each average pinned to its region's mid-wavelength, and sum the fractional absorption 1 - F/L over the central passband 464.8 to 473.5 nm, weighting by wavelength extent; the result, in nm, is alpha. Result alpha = 0.228 nm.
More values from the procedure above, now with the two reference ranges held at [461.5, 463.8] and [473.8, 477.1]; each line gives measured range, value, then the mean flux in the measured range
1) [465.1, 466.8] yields 0.16 nm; 97.7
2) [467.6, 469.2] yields 0.06 nm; 103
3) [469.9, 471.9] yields -0.04 nm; 109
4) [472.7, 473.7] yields -0.02 nm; 109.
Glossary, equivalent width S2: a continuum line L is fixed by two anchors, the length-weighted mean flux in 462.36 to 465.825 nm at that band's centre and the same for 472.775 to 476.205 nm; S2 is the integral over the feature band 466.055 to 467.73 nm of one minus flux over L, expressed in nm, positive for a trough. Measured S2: 0.118 nm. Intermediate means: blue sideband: 102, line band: 96.6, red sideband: 109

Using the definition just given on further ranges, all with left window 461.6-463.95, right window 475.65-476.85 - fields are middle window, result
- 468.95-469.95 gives 0.052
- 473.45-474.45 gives -0.105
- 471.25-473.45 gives -0.078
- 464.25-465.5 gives 0.035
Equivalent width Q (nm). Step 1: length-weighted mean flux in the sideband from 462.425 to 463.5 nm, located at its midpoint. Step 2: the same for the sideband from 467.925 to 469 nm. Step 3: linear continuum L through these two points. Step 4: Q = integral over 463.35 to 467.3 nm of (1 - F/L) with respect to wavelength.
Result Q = 0.22 nm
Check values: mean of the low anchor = 108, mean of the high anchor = 103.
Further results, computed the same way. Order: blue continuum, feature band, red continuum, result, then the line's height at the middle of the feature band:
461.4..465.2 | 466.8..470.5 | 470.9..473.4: 0.23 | 106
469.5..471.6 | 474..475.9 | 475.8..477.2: -0.05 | 104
